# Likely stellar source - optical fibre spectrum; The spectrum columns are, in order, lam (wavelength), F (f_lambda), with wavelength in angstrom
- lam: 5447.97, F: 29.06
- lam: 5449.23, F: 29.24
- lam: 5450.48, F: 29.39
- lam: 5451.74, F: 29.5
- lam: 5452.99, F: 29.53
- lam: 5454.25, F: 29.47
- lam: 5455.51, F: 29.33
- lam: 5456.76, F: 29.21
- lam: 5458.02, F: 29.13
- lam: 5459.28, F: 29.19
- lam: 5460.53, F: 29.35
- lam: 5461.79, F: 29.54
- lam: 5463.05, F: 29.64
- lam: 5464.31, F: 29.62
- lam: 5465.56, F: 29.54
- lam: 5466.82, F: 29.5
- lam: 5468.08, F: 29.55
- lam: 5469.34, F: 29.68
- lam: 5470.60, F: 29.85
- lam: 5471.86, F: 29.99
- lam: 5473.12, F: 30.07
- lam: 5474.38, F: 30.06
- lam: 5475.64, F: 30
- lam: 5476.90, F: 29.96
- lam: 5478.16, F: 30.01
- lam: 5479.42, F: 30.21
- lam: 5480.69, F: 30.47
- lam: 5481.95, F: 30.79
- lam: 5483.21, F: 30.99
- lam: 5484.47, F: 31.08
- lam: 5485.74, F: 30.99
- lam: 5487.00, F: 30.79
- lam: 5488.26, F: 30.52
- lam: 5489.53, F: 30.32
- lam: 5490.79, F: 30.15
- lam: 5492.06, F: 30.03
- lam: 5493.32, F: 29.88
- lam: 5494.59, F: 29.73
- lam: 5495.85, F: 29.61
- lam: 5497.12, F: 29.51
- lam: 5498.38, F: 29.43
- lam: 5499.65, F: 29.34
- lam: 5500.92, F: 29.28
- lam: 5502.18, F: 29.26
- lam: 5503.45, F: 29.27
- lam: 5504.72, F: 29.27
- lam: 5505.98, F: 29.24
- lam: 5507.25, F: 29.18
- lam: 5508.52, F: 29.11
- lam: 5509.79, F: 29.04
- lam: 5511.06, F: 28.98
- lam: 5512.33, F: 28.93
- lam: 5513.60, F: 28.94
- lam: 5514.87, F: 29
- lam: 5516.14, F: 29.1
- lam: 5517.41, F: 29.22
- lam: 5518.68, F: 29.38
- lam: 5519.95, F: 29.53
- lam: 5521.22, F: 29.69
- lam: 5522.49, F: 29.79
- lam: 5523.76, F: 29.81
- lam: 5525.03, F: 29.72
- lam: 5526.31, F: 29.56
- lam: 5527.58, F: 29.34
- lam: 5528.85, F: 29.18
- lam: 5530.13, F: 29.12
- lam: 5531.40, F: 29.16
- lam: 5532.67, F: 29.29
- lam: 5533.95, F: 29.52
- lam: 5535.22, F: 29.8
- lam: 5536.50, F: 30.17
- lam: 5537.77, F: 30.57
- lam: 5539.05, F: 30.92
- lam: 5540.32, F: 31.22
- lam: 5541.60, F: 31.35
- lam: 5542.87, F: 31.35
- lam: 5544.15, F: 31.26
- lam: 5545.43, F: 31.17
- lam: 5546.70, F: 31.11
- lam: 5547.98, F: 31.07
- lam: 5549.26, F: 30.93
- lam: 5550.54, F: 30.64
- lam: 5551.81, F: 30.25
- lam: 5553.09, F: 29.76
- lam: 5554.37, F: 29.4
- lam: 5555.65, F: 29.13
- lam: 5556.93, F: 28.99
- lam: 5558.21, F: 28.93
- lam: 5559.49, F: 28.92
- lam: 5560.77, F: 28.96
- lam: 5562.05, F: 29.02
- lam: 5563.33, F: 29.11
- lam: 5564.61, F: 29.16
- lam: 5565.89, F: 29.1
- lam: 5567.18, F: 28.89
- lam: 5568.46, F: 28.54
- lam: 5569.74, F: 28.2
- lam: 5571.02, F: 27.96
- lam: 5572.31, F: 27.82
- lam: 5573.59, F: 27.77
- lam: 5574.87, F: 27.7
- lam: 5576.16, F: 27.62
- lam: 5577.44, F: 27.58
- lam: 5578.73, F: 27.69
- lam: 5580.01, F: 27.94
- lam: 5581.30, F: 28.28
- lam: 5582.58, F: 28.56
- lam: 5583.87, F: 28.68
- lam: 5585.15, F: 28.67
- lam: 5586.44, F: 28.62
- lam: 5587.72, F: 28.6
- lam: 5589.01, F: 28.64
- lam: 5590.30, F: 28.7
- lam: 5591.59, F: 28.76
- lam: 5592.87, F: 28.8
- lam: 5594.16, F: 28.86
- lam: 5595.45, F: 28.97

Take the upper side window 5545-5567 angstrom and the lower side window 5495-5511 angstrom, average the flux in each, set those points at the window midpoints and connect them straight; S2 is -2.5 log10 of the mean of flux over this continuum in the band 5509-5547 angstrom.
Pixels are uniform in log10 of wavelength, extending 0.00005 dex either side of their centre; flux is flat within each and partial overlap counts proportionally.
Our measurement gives -0.01 mag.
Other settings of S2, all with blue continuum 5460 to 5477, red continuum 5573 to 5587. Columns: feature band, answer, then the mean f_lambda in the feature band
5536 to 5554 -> -0.08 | 30.8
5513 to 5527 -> -0.02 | 29.4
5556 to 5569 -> -0.02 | 29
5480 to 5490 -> -0.04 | 30.7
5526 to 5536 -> -0.02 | 29.4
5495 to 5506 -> 0.00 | 29.4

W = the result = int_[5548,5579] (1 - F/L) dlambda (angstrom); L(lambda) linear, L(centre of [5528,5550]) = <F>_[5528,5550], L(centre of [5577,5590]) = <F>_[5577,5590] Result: 0.4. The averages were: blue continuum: 30.4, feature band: 28.9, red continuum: 28.3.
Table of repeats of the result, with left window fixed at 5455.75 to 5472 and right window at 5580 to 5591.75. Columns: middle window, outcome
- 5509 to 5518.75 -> 0.0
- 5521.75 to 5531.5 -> -0.2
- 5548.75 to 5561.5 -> -0.3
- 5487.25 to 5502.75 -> -0.3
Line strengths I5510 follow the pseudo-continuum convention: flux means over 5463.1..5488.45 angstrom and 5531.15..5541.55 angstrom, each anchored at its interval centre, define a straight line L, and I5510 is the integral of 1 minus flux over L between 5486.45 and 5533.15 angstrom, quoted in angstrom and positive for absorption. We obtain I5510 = 1.1 angstrom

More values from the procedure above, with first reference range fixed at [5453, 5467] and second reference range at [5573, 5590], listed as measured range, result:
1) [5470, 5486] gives -0.6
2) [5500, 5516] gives -0.1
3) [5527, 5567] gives -1.9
